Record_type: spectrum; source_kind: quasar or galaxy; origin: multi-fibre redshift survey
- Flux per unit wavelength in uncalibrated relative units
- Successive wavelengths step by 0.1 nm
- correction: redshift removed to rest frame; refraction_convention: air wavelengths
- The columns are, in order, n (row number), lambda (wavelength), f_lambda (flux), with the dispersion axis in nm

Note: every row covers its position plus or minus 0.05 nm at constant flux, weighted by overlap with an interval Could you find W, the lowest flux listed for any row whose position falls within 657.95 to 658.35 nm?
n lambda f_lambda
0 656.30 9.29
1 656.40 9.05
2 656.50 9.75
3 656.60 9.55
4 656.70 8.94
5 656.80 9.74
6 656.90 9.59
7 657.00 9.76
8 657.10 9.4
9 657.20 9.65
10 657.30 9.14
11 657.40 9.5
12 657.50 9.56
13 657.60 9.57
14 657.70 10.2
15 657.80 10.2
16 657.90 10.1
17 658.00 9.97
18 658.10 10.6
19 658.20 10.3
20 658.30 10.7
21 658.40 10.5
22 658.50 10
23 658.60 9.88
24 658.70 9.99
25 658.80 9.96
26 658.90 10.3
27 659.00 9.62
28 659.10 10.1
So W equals 9.97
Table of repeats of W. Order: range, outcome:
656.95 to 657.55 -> 9.14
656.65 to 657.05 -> 8.94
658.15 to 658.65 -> 9.88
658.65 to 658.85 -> 9.96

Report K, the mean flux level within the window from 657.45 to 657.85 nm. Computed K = 9.88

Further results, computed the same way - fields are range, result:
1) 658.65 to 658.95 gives 10.1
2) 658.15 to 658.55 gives 10.4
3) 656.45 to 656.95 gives 9.51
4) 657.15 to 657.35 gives 9.4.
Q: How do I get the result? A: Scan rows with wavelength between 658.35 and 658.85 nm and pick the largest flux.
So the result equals 10.5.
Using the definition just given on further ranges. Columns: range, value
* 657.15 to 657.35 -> 9.65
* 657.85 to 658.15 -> 10.6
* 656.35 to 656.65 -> 9.75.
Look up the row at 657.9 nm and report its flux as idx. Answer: 10.1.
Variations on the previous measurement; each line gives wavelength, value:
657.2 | 9.65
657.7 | 10.2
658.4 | 10.5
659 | 9.62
